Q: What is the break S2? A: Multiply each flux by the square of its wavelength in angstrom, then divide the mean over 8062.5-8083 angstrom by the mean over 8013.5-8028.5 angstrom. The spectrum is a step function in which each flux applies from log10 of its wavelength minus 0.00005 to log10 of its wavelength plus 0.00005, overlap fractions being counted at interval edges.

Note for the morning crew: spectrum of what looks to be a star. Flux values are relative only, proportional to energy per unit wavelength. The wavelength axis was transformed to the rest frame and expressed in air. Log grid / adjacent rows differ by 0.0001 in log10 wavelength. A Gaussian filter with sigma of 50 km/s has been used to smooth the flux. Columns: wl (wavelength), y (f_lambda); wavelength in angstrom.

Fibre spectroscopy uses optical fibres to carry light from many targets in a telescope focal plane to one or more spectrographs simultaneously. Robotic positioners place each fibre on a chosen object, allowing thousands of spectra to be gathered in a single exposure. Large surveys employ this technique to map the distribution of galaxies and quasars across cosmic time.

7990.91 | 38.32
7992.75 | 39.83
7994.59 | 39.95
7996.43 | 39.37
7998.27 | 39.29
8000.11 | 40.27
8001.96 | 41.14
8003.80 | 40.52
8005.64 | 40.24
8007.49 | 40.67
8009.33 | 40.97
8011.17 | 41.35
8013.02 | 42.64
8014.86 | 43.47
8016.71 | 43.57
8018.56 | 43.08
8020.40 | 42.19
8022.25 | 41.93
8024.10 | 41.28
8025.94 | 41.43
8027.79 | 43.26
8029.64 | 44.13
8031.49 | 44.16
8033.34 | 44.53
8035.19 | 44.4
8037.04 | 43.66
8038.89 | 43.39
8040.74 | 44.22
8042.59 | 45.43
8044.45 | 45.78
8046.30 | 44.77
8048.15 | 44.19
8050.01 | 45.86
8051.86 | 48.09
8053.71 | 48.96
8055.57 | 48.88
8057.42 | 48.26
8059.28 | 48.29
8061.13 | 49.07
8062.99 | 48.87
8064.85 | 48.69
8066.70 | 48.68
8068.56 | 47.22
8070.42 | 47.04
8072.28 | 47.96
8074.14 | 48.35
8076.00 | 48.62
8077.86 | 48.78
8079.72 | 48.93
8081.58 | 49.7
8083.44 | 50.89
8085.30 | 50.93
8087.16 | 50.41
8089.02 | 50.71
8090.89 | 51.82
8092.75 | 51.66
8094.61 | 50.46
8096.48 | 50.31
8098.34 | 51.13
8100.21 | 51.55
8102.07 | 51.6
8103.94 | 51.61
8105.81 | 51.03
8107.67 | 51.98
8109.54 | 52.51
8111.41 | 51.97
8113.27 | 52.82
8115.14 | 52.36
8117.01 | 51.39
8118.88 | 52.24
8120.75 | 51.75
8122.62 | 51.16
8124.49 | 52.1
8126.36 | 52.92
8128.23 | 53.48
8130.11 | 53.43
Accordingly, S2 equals 1.2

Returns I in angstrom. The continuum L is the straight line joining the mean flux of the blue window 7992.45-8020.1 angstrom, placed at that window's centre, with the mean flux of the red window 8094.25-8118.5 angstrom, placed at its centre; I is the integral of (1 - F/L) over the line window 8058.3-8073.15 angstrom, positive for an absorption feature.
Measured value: -0.3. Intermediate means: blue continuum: 41.2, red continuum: 51.6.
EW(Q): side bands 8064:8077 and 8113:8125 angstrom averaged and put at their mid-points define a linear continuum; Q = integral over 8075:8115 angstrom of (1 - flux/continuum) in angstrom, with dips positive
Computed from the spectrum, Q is -0.7 angstrom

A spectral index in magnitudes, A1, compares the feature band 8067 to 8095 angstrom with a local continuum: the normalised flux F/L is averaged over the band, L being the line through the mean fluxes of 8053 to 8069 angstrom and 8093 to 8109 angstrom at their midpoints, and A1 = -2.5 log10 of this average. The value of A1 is 0.009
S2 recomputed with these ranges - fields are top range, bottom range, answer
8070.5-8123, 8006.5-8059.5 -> 1.17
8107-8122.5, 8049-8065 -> 1.09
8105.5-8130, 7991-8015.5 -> 1.32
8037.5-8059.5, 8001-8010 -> 1.15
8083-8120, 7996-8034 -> 1.26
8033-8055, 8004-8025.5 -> 1.09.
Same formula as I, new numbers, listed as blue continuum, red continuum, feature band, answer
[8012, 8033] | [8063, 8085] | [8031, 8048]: 0.12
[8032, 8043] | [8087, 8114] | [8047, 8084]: -0.62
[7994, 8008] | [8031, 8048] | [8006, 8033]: -0.13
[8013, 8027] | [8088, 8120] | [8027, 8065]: -0.59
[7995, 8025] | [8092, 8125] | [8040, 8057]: -0.35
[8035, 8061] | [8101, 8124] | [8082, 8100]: -0.34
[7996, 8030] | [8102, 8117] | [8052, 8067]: -0.67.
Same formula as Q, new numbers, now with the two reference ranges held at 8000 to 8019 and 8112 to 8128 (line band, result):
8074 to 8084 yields -0.2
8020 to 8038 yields 0.2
